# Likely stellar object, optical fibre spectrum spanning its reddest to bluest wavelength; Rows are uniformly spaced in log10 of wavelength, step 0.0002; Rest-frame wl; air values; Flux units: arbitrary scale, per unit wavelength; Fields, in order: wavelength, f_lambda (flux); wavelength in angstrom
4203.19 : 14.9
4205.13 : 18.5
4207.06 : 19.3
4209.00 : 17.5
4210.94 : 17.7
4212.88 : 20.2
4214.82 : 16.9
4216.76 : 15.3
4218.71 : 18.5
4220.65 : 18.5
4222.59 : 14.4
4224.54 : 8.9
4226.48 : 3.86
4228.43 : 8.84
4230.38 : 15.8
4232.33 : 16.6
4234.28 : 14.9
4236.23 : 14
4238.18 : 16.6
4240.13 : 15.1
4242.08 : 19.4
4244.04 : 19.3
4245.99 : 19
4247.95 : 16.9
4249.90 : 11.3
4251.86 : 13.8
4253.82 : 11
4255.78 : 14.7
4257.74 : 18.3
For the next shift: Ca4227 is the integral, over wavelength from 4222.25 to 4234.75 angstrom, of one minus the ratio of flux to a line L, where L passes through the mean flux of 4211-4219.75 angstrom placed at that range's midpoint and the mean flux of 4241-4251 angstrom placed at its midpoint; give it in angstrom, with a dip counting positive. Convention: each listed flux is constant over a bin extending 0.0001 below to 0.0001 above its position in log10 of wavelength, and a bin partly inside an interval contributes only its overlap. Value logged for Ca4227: 4.1 angstrom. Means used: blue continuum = 17.7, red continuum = 17.1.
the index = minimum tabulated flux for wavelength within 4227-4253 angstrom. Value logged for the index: 8.84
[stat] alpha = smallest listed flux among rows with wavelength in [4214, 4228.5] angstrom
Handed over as 3.86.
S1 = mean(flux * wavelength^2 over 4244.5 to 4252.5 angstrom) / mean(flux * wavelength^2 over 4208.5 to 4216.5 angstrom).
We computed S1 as 0.89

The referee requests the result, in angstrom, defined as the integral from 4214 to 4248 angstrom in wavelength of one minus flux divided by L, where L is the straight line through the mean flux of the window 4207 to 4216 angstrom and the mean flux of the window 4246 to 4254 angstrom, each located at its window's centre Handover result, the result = 1.87 angstrom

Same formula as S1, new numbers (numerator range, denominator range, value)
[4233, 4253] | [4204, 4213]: 0.88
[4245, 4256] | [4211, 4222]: 0.83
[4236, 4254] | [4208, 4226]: 1.00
